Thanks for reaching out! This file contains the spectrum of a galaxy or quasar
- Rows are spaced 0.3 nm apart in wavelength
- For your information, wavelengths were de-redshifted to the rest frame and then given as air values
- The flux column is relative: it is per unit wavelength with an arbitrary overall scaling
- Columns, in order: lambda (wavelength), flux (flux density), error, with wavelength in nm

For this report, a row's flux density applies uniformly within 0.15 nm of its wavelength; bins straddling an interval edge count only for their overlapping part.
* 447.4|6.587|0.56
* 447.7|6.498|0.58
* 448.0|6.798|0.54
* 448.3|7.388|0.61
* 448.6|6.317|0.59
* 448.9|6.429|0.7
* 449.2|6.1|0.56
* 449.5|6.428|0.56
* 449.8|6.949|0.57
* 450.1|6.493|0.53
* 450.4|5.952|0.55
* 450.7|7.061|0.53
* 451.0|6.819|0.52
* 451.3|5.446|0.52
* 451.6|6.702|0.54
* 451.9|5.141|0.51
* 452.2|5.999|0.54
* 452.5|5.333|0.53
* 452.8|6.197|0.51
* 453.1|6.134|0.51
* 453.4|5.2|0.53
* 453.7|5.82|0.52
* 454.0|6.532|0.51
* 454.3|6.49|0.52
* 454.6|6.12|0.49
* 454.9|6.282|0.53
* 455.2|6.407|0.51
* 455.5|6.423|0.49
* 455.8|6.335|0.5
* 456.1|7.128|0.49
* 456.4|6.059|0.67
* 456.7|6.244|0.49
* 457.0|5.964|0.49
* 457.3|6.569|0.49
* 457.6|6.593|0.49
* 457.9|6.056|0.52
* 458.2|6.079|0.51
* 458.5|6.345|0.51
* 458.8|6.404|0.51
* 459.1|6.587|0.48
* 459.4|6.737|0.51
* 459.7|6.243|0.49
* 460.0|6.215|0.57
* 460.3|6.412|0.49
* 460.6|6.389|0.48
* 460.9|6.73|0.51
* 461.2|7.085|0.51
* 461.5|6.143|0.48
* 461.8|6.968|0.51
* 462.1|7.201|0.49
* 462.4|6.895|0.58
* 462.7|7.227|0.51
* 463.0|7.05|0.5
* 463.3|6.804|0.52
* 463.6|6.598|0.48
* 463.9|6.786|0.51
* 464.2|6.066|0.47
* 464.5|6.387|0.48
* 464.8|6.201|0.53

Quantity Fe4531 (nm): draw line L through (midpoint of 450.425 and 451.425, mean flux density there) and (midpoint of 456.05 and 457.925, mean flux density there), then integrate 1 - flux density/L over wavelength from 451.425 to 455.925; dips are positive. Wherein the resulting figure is 0.22 nm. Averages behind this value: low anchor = 6.41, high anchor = 6.35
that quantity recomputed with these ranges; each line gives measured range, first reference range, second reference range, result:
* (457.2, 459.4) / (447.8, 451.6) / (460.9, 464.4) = 0.100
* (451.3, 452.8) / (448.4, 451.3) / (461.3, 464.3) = 0.166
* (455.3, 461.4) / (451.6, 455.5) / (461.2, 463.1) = 0.086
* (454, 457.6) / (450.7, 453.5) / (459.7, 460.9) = -0.137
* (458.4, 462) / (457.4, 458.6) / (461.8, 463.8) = 0.030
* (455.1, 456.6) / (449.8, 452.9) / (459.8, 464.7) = -0.023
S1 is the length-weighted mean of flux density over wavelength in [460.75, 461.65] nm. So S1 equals 6.65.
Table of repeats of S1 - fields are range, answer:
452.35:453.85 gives 5.74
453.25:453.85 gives 5.51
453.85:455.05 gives 6.36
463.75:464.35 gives 6.43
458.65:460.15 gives 6.44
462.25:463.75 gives 6.91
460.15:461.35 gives 6.65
